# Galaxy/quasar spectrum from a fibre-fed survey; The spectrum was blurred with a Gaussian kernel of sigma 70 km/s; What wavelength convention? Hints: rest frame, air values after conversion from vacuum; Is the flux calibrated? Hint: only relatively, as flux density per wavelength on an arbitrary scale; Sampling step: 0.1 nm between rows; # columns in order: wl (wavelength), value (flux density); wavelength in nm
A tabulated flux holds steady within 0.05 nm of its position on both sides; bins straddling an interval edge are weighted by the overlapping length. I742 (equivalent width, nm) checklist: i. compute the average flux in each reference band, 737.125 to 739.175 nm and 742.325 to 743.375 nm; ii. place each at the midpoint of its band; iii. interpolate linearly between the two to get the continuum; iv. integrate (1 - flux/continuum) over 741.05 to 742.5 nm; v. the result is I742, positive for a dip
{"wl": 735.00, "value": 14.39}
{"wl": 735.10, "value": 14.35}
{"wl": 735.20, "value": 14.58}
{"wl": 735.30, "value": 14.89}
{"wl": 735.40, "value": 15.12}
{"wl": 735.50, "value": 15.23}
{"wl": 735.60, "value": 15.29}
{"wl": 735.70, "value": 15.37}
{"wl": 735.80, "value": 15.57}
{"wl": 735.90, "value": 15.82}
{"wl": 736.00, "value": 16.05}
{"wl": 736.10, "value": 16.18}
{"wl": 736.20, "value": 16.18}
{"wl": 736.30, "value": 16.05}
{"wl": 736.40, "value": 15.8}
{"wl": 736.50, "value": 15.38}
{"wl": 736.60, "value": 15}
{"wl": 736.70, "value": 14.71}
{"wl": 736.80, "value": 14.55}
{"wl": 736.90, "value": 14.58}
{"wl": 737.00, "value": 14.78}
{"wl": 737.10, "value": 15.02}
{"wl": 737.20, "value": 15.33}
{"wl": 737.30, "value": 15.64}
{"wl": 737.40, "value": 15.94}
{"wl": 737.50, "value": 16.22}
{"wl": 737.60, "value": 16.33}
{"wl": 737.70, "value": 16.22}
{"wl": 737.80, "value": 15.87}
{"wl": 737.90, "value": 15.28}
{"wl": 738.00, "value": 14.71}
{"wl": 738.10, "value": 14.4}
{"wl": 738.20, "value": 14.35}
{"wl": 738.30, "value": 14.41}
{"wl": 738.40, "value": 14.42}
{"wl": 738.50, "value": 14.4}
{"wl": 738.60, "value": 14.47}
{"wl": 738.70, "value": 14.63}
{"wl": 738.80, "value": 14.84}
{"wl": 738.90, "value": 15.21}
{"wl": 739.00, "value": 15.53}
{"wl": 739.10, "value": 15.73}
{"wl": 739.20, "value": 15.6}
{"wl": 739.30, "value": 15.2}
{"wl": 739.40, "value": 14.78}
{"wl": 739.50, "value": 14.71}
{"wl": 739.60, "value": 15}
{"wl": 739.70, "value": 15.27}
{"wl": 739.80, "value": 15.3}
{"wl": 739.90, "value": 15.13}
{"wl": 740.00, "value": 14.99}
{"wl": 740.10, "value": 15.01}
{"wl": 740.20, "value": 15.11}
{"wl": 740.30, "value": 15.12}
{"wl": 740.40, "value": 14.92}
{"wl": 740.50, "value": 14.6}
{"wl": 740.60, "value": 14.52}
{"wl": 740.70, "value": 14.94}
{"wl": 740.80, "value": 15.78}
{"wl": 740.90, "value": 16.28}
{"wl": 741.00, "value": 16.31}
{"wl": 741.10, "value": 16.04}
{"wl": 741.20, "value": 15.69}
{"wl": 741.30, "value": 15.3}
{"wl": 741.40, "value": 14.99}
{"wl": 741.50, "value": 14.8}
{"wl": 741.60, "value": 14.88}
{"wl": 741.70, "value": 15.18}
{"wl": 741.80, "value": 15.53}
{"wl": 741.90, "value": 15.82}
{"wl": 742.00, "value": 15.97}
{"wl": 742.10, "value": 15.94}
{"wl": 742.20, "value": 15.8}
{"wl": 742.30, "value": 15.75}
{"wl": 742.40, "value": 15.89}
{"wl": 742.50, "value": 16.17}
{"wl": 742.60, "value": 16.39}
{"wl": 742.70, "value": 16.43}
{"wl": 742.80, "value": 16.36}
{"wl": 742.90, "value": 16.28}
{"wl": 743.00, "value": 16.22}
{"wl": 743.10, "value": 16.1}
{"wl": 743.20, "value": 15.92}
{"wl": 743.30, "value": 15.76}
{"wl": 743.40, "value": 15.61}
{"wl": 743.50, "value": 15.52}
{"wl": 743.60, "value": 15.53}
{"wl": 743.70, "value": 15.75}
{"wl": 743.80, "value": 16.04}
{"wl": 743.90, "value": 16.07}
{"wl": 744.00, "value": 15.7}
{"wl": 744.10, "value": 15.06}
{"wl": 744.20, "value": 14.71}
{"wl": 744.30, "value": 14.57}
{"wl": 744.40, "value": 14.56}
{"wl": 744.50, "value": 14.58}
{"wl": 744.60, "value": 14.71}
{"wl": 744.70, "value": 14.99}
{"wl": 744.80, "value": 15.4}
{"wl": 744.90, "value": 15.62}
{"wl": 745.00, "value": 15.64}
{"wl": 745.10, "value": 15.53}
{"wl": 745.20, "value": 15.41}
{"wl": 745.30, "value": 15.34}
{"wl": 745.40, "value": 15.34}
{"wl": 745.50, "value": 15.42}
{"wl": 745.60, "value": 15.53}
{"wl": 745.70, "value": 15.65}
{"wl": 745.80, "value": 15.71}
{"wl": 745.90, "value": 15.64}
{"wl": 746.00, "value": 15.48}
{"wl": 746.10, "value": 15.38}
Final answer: 0.03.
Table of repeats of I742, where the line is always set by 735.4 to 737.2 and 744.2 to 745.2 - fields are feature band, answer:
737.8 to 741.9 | 0.038 nm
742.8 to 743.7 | -0.046 nm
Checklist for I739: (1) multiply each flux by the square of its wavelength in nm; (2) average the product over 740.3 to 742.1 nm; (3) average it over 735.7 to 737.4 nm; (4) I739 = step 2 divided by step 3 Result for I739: 1.01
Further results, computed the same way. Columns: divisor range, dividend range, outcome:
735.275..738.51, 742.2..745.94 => 1.04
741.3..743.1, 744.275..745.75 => 0.97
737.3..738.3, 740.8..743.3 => 1.04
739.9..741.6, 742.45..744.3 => 1.04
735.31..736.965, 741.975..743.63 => 1.06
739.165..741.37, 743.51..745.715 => 1.02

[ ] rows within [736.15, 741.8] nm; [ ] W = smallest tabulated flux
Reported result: 14.35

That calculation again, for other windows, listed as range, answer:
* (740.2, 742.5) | 14.52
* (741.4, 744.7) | 14.56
